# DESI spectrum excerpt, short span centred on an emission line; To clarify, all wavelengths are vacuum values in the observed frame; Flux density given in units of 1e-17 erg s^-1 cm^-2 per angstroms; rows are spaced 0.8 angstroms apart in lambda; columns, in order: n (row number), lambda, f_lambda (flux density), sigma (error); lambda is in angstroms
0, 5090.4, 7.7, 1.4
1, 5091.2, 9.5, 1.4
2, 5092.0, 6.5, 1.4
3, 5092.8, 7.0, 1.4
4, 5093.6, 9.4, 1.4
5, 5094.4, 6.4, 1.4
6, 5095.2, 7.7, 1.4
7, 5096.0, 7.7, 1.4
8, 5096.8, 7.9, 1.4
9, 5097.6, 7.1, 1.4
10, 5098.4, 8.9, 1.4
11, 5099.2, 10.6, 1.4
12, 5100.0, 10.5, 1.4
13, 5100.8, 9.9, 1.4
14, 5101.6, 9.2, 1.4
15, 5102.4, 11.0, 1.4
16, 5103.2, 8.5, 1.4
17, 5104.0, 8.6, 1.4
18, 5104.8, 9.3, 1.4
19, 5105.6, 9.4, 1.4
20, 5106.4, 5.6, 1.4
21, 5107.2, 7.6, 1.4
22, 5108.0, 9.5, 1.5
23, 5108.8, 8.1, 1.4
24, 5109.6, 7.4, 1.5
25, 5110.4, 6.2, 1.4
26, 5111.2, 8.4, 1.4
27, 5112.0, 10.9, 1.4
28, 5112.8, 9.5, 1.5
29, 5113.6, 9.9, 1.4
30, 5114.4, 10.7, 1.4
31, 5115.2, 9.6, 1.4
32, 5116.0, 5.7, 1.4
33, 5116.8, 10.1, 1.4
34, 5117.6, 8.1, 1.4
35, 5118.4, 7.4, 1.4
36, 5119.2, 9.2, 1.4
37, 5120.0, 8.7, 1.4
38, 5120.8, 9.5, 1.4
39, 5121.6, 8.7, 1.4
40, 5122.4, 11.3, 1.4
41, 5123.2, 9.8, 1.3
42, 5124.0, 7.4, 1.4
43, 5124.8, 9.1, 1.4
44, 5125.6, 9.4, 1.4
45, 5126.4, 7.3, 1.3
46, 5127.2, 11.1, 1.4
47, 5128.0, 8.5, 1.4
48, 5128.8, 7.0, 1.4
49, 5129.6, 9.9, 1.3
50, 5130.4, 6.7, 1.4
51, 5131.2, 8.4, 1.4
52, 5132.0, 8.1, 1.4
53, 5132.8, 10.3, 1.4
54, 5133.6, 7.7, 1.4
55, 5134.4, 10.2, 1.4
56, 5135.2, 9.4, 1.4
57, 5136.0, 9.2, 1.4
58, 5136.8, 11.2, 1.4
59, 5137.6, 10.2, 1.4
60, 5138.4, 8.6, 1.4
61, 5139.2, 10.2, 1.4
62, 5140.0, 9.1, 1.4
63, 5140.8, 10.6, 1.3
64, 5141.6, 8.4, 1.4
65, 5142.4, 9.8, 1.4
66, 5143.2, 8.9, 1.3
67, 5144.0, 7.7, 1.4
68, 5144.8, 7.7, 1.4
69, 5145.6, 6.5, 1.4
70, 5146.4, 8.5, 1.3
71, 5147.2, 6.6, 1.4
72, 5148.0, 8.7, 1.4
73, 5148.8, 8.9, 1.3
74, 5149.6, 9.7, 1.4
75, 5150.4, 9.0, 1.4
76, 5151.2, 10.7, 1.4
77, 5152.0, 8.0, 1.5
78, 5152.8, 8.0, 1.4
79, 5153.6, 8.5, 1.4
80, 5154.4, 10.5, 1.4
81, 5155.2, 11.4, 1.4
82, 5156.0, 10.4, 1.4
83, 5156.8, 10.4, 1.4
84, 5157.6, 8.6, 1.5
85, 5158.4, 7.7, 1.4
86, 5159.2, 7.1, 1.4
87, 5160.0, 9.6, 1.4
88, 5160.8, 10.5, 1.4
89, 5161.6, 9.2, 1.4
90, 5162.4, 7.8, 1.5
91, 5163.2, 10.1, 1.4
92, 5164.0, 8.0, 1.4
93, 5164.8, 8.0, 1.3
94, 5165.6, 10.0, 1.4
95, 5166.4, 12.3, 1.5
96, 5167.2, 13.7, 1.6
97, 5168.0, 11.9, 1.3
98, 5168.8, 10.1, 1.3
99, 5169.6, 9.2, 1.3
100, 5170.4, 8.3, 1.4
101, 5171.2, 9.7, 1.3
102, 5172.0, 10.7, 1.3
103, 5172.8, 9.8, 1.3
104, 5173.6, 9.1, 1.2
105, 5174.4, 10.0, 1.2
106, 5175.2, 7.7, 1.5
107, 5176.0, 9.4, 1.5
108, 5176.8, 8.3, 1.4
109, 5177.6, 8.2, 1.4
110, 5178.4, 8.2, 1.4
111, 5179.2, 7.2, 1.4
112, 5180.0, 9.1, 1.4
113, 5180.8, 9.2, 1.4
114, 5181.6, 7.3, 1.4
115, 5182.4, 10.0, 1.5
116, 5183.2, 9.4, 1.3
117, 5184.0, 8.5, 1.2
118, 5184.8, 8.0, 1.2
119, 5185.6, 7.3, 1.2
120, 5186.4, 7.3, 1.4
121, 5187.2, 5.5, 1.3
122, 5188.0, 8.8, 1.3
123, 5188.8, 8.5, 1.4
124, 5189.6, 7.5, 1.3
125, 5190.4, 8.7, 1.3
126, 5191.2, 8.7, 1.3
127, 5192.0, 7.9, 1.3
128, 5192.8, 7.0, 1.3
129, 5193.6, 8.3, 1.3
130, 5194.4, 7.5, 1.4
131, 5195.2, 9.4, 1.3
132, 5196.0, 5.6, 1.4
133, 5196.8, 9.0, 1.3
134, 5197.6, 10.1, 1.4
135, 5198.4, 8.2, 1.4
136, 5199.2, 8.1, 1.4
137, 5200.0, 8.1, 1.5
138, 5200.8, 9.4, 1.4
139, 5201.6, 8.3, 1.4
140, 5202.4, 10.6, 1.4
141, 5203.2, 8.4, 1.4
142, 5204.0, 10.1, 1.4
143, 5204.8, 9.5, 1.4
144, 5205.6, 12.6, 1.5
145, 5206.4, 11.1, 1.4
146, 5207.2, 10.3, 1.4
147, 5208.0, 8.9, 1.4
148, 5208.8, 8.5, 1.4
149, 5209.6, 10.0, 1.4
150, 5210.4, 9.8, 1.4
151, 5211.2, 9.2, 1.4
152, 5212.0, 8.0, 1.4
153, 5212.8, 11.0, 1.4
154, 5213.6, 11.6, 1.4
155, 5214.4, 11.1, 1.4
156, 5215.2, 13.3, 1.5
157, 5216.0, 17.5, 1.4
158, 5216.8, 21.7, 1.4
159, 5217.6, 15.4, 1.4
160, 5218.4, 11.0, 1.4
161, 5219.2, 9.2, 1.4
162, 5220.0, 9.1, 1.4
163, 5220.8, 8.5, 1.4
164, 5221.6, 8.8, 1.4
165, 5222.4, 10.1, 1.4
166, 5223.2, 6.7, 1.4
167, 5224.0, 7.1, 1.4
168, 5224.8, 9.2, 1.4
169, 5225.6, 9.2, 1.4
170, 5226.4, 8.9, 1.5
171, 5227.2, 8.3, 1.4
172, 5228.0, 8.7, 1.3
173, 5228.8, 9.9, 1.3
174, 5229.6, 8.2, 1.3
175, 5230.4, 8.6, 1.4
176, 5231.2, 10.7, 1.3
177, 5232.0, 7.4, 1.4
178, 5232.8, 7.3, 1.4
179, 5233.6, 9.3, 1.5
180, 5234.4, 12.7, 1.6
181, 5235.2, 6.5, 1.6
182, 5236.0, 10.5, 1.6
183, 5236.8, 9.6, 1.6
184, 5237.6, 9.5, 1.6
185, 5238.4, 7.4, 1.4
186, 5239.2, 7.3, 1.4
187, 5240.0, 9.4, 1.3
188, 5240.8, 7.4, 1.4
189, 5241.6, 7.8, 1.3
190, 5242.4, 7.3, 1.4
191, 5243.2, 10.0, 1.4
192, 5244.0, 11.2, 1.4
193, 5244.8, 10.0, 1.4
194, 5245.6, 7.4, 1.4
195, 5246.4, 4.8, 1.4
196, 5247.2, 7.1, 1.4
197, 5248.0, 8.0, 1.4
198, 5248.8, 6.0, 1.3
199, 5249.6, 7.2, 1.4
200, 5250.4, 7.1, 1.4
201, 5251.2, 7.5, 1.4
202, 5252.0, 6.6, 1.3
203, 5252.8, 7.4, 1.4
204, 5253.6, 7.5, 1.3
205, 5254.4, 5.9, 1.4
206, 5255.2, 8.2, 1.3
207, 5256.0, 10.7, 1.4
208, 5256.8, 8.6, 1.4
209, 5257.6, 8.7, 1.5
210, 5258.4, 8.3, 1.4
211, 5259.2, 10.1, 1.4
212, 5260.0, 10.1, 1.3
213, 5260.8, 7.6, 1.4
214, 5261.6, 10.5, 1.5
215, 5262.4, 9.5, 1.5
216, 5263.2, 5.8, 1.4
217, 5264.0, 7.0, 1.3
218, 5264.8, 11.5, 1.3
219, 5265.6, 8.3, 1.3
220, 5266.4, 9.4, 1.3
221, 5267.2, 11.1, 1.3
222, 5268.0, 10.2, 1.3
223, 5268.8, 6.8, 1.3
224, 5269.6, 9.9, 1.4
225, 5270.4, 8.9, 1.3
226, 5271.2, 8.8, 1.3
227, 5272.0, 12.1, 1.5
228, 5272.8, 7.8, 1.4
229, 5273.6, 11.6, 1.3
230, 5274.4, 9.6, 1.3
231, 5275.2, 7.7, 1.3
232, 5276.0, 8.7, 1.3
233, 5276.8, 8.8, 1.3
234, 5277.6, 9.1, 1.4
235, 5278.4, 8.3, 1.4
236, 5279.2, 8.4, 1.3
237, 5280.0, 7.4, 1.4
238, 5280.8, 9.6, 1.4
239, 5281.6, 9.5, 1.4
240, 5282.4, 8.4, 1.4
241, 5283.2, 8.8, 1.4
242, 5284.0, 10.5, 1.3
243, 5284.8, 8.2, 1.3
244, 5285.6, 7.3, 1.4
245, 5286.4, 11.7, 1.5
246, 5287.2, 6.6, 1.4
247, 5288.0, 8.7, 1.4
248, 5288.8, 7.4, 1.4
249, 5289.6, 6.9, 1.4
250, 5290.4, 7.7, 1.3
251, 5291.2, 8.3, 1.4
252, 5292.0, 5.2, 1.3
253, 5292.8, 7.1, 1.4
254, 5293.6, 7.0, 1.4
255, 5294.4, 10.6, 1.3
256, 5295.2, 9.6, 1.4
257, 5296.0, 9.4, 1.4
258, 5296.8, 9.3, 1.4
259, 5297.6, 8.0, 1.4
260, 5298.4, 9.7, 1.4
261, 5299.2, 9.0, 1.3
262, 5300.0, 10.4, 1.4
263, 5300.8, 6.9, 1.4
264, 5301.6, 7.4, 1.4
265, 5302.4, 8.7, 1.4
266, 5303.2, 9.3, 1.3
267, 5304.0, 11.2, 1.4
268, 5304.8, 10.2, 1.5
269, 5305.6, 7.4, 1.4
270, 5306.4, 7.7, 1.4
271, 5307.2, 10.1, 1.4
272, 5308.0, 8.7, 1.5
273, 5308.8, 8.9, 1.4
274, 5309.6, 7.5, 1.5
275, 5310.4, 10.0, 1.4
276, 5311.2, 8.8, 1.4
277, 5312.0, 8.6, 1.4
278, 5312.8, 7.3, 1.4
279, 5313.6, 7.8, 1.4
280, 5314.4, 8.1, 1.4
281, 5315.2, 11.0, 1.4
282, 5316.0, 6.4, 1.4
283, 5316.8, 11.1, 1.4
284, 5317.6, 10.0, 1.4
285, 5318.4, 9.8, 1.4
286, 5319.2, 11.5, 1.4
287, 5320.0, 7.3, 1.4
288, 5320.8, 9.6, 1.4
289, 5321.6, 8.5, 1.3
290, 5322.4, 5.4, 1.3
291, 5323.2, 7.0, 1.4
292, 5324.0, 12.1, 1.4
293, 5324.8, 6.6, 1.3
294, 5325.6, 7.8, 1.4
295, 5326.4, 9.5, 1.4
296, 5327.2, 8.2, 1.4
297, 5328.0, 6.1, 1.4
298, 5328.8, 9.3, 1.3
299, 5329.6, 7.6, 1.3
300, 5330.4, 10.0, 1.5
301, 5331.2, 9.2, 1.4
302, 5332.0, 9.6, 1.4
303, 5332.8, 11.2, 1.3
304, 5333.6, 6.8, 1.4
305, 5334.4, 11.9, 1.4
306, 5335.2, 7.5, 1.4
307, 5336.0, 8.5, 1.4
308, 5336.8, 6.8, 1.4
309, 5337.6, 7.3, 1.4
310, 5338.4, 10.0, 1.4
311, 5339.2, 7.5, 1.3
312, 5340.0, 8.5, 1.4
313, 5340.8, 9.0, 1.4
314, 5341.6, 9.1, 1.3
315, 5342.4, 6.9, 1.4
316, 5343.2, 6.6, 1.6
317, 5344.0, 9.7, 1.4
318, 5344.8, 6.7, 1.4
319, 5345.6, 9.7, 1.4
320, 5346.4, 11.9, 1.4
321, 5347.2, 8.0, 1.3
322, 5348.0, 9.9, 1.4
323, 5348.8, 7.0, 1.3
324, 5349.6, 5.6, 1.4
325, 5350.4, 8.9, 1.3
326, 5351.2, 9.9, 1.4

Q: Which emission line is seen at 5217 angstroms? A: [O III]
